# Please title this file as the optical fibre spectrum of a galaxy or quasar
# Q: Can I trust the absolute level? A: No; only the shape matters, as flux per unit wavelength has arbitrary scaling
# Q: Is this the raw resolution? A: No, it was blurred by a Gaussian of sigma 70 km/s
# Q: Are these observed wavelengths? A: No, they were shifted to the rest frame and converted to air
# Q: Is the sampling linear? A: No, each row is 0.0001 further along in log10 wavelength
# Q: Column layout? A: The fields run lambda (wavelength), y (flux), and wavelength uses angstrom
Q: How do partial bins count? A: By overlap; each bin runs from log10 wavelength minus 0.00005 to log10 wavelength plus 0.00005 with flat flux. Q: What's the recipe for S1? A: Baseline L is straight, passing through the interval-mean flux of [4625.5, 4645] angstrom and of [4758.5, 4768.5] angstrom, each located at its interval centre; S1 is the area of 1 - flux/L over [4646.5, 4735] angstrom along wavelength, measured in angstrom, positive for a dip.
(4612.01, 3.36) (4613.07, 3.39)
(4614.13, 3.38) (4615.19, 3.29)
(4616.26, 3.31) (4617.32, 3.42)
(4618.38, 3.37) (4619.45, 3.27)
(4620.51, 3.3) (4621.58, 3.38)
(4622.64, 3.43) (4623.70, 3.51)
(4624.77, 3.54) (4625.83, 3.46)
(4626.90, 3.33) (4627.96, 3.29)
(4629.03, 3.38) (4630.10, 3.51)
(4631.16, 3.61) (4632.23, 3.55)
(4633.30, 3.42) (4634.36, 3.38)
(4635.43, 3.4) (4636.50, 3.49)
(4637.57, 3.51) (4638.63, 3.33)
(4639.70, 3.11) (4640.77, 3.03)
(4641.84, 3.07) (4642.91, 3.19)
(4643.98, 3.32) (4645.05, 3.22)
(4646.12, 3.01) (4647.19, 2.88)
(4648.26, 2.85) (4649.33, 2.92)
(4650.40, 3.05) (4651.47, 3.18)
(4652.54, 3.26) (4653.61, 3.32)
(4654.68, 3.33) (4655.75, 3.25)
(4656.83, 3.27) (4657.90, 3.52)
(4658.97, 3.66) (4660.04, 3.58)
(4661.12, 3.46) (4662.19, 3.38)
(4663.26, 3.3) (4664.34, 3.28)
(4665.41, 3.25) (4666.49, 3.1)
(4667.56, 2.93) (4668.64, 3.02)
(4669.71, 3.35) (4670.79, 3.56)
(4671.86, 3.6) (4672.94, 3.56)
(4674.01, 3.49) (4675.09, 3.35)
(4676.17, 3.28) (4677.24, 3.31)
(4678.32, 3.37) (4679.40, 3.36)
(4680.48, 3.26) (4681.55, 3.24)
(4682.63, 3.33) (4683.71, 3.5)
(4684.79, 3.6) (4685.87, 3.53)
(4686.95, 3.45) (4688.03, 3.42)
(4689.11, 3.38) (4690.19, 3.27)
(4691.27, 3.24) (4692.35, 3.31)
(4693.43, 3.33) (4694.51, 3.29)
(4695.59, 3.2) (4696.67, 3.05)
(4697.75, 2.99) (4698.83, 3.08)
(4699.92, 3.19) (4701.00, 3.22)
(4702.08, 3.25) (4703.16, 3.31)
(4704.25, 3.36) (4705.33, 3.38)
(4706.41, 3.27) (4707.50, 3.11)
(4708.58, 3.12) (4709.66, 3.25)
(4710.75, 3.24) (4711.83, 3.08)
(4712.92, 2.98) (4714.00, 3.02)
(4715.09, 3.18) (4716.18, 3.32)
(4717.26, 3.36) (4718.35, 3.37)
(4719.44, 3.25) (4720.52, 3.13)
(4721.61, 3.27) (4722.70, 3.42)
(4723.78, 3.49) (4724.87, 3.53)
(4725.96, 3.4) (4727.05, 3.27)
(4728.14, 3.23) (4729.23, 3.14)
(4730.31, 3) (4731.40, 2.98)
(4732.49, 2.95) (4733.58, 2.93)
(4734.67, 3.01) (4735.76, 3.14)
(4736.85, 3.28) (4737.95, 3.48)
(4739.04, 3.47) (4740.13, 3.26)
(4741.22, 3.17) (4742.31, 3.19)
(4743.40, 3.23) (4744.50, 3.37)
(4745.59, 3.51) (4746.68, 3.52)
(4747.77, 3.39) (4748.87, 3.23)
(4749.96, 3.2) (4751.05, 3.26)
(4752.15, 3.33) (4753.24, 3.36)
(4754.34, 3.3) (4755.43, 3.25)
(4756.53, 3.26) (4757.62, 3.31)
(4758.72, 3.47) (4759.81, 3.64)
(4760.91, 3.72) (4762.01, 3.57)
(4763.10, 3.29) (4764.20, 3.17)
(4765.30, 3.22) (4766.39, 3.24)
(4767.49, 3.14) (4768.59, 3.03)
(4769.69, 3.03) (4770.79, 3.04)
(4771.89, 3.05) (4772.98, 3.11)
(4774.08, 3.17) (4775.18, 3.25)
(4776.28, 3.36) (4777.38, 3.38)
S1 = 2.5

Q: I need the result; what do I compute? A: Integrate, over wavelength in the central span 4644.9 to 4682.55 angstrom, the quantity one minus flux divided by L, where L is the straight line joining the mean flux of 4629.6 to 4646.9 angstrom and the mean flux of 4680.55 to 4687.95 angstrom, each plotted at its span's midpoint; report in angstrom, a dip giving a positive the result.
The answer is 1.1 angstrom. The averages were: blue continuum 3.31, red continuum 3.43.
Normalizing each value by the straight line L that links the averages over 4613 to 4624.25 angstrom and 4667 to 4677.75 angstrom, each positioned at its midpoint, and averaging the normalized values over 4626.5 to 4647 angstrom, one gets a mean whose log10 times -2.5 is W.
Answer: 0.015 mag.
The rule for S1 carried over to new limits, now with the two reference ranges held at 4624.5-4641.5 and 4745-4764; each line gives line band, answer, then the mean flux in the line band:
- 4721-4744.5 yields 1.1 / 3.23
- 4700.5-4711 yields 0.4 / 3.25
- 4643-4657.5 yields 1.0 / 3.15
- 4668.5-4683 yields 0.1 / 3.37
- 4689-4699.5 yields 0.6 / 3.21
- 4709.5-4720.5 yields 0.6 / 3.2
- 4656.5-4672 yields 0.2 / 3.35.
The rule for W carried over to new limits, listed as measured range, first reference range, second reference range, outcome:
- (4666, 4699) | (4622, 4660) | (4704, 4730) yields -0.01 mag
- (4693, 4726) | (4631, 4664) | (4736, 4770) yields 0.02 mag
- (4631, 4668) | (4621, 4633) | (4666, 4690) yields 0.05 mag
